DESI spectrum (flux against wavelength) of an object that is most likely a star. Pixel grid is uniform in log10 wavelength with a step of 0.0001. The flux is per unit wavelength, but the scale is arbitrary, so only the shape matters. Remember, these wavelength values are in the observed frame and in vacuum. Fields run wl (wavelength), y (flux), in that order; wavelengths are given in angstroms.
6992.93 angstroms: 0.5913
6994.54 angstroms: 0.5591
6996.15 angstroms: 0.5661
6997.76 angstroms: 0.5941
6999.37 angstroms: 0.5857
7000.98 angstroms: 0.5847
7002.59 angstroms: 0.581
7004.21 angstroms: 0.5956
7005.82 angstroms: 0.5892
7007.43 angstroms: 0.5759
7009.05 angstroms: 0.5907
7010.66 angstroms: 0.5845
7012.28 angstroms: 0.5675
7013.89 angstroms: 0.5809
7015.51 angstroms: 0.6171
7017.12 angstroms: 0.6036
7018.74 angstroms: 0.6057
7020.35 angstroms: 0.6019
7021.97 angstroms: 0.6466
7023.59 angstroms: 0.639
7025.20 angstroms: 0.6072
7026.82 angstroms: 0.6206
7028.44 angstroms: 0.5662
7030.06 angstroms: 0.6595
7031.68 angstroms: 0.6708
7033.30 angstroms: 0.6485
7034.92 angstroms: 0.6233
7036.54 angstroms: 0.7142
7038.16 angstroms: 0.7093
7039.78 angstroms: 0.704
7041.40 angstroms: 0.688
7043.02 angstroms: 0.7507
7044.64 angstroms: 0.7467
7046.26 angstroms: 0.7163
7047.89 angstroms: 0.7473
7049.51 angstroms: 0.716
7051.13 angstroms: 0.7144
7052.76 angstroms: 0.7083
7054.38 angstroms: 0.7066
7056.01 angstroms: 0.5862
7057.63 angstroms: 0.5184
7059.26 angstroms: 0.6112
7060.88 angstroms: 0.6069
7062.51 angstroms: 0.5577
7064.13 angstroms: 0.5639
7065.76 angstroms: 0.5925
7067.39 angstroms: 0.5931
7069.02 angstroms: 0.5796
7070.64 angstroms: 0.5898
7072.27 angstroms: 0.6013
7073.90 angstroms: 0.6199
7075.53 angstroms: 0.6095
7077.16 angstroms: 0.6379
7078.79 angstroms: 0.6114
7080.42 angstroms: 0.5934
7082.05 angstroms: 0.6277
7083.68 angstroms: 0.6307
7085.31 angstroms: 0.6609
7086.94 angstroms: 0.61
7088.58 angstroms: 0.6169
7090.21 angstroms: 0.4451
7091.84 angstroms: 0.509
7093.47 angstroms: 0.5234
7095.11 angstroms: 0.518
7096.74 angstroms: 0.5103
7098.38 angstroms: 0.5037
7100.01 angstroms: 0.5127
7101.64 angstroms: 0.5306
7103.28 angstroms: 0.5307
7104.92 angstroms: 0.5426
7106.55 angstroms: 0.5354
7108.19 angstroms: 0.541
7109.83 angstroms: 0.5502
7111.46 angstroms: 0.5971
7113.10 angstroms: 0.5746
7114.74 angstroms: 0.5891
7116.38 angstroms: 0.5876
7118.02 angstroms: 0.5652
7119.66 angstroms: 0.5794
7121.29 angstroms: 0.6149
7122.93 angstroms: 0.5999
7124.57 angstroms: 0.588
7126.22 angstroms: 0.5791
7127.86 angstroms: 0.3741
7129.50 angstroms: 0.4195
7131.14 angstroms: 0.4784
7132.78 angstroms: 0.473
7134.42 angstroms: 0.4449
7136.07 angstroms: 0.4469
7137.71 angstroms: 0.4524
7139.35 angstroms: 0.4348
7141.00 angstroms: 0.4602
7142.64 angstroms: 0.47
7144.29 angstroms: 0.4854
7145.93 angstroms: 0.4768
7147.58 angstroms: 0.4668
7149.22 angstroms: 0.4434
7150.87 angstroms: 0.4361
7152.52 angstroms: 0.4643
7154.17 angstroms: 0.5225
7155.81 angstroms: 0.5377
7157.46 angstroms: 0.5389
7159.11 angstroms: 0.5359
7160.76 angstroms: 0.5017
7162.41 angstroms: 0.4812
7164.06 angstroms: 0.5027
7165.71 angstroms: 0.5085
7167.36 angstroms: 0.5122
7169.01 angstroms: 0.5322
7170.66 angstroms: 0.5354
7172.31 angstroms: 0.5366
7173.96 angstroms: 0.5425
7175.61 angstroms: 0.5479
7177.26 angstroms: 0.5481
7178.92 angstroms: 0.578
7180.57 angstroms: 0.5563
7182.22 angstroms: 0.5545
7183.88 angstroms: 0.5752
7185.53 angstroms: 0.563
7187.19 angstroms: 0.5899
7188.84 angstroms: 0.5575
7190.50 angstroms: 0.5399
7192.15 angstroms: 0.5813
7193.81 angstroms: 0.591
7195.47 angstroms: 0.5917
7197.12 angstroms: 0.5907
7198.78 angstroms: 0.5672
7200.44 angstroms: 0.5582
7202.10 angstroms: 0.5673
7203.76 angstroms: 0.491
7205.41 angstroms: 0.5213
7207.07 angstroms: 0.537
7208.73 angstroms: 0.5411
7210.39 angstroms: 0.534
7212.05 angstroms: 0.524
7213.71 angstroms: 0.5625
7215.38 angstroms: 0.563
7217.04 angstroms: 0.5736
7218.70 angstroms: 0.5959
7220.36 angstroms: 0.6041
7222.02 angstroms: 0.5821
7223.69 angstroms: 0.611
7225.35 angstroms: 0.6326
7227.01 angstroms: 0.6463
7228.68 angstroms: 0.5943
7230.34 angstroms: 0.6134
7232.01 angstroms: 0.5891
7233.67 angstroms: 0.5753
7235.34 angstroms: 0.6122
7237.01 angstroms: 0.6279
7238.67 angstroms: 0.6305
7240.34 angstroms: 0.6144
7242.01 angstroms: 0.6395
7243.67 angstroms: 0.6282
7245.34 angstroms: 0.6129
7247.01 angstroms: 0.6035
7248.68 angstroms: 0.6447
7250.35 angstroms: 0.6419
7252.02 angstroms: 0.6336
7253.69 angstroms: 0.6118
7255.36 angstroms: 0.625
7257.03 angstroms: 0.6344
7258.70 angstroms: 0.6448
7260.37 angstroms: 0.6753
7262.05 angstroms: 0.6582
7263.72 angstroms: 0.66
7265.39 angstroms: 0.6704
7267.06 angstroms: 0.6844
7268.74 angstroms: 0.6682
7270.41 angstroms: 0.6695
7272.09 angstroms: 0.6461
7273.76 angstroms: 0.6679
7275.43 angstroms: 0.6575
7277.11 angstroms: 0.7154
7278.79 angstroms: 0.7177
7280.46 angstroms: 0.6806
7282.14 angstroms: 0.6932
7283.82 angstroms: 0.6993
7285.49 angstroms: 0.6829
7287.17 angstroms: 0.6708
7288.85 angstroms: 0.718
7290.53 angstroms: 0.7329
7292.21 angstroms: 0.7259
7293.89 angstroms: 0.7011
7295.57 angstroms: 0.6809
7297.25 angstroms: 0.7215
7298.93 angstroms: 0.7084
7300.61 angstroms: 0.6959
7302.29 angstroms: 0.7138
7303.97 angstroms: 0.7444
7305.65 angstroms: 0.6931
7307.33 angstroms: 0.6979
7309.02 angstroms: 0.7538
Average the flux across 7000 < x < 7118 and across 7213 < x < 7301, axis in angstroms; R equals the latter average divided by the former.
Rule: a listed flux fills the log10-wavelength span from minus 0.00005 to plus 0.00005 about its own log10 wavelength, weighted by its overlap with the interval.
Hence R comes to 1.1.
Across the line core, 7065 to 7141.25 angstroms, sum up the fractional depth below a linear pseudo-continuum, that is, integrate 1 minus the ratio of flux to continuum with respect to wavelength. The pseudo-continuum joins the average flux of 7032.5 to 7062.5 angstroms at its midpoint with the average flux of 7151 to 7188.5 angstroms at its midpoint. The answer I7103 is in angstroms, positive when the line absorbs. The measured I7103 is 7.8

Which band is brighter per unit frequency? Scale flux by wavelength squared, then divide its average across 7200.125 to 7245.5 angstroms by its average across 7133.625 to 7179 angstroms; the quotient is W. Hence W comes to 1.20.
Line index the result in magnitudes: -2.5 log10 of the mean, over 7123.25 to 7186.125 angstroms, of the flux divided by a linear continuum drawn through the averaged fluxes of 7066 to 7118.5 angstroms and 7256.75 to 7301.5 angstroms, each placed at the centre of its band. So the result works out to 0.207 mag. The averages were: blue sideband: 0.57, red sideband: 0.685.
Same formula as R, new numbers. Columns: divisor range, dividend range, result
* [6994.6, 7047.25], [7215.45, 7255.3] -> 0.98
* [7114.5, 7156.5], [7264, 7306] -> 1.39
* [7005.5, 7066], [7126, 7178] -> 0.77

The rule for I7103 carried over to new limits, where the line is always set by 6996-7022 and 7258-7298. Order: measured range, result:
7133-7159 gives 6.7 angstroms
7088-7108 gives 3.2 angstroms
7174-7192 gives 2.5 angstroms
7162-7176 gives 2.7 angstroms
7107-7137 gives 4.6 angstroms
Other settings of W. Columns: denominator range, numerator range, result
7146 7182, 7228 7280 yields 1.28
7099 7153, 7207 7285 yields 1.27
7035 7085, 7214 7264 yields 1.01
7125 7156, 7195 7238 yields 1.26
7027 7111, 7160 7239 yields 0.96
